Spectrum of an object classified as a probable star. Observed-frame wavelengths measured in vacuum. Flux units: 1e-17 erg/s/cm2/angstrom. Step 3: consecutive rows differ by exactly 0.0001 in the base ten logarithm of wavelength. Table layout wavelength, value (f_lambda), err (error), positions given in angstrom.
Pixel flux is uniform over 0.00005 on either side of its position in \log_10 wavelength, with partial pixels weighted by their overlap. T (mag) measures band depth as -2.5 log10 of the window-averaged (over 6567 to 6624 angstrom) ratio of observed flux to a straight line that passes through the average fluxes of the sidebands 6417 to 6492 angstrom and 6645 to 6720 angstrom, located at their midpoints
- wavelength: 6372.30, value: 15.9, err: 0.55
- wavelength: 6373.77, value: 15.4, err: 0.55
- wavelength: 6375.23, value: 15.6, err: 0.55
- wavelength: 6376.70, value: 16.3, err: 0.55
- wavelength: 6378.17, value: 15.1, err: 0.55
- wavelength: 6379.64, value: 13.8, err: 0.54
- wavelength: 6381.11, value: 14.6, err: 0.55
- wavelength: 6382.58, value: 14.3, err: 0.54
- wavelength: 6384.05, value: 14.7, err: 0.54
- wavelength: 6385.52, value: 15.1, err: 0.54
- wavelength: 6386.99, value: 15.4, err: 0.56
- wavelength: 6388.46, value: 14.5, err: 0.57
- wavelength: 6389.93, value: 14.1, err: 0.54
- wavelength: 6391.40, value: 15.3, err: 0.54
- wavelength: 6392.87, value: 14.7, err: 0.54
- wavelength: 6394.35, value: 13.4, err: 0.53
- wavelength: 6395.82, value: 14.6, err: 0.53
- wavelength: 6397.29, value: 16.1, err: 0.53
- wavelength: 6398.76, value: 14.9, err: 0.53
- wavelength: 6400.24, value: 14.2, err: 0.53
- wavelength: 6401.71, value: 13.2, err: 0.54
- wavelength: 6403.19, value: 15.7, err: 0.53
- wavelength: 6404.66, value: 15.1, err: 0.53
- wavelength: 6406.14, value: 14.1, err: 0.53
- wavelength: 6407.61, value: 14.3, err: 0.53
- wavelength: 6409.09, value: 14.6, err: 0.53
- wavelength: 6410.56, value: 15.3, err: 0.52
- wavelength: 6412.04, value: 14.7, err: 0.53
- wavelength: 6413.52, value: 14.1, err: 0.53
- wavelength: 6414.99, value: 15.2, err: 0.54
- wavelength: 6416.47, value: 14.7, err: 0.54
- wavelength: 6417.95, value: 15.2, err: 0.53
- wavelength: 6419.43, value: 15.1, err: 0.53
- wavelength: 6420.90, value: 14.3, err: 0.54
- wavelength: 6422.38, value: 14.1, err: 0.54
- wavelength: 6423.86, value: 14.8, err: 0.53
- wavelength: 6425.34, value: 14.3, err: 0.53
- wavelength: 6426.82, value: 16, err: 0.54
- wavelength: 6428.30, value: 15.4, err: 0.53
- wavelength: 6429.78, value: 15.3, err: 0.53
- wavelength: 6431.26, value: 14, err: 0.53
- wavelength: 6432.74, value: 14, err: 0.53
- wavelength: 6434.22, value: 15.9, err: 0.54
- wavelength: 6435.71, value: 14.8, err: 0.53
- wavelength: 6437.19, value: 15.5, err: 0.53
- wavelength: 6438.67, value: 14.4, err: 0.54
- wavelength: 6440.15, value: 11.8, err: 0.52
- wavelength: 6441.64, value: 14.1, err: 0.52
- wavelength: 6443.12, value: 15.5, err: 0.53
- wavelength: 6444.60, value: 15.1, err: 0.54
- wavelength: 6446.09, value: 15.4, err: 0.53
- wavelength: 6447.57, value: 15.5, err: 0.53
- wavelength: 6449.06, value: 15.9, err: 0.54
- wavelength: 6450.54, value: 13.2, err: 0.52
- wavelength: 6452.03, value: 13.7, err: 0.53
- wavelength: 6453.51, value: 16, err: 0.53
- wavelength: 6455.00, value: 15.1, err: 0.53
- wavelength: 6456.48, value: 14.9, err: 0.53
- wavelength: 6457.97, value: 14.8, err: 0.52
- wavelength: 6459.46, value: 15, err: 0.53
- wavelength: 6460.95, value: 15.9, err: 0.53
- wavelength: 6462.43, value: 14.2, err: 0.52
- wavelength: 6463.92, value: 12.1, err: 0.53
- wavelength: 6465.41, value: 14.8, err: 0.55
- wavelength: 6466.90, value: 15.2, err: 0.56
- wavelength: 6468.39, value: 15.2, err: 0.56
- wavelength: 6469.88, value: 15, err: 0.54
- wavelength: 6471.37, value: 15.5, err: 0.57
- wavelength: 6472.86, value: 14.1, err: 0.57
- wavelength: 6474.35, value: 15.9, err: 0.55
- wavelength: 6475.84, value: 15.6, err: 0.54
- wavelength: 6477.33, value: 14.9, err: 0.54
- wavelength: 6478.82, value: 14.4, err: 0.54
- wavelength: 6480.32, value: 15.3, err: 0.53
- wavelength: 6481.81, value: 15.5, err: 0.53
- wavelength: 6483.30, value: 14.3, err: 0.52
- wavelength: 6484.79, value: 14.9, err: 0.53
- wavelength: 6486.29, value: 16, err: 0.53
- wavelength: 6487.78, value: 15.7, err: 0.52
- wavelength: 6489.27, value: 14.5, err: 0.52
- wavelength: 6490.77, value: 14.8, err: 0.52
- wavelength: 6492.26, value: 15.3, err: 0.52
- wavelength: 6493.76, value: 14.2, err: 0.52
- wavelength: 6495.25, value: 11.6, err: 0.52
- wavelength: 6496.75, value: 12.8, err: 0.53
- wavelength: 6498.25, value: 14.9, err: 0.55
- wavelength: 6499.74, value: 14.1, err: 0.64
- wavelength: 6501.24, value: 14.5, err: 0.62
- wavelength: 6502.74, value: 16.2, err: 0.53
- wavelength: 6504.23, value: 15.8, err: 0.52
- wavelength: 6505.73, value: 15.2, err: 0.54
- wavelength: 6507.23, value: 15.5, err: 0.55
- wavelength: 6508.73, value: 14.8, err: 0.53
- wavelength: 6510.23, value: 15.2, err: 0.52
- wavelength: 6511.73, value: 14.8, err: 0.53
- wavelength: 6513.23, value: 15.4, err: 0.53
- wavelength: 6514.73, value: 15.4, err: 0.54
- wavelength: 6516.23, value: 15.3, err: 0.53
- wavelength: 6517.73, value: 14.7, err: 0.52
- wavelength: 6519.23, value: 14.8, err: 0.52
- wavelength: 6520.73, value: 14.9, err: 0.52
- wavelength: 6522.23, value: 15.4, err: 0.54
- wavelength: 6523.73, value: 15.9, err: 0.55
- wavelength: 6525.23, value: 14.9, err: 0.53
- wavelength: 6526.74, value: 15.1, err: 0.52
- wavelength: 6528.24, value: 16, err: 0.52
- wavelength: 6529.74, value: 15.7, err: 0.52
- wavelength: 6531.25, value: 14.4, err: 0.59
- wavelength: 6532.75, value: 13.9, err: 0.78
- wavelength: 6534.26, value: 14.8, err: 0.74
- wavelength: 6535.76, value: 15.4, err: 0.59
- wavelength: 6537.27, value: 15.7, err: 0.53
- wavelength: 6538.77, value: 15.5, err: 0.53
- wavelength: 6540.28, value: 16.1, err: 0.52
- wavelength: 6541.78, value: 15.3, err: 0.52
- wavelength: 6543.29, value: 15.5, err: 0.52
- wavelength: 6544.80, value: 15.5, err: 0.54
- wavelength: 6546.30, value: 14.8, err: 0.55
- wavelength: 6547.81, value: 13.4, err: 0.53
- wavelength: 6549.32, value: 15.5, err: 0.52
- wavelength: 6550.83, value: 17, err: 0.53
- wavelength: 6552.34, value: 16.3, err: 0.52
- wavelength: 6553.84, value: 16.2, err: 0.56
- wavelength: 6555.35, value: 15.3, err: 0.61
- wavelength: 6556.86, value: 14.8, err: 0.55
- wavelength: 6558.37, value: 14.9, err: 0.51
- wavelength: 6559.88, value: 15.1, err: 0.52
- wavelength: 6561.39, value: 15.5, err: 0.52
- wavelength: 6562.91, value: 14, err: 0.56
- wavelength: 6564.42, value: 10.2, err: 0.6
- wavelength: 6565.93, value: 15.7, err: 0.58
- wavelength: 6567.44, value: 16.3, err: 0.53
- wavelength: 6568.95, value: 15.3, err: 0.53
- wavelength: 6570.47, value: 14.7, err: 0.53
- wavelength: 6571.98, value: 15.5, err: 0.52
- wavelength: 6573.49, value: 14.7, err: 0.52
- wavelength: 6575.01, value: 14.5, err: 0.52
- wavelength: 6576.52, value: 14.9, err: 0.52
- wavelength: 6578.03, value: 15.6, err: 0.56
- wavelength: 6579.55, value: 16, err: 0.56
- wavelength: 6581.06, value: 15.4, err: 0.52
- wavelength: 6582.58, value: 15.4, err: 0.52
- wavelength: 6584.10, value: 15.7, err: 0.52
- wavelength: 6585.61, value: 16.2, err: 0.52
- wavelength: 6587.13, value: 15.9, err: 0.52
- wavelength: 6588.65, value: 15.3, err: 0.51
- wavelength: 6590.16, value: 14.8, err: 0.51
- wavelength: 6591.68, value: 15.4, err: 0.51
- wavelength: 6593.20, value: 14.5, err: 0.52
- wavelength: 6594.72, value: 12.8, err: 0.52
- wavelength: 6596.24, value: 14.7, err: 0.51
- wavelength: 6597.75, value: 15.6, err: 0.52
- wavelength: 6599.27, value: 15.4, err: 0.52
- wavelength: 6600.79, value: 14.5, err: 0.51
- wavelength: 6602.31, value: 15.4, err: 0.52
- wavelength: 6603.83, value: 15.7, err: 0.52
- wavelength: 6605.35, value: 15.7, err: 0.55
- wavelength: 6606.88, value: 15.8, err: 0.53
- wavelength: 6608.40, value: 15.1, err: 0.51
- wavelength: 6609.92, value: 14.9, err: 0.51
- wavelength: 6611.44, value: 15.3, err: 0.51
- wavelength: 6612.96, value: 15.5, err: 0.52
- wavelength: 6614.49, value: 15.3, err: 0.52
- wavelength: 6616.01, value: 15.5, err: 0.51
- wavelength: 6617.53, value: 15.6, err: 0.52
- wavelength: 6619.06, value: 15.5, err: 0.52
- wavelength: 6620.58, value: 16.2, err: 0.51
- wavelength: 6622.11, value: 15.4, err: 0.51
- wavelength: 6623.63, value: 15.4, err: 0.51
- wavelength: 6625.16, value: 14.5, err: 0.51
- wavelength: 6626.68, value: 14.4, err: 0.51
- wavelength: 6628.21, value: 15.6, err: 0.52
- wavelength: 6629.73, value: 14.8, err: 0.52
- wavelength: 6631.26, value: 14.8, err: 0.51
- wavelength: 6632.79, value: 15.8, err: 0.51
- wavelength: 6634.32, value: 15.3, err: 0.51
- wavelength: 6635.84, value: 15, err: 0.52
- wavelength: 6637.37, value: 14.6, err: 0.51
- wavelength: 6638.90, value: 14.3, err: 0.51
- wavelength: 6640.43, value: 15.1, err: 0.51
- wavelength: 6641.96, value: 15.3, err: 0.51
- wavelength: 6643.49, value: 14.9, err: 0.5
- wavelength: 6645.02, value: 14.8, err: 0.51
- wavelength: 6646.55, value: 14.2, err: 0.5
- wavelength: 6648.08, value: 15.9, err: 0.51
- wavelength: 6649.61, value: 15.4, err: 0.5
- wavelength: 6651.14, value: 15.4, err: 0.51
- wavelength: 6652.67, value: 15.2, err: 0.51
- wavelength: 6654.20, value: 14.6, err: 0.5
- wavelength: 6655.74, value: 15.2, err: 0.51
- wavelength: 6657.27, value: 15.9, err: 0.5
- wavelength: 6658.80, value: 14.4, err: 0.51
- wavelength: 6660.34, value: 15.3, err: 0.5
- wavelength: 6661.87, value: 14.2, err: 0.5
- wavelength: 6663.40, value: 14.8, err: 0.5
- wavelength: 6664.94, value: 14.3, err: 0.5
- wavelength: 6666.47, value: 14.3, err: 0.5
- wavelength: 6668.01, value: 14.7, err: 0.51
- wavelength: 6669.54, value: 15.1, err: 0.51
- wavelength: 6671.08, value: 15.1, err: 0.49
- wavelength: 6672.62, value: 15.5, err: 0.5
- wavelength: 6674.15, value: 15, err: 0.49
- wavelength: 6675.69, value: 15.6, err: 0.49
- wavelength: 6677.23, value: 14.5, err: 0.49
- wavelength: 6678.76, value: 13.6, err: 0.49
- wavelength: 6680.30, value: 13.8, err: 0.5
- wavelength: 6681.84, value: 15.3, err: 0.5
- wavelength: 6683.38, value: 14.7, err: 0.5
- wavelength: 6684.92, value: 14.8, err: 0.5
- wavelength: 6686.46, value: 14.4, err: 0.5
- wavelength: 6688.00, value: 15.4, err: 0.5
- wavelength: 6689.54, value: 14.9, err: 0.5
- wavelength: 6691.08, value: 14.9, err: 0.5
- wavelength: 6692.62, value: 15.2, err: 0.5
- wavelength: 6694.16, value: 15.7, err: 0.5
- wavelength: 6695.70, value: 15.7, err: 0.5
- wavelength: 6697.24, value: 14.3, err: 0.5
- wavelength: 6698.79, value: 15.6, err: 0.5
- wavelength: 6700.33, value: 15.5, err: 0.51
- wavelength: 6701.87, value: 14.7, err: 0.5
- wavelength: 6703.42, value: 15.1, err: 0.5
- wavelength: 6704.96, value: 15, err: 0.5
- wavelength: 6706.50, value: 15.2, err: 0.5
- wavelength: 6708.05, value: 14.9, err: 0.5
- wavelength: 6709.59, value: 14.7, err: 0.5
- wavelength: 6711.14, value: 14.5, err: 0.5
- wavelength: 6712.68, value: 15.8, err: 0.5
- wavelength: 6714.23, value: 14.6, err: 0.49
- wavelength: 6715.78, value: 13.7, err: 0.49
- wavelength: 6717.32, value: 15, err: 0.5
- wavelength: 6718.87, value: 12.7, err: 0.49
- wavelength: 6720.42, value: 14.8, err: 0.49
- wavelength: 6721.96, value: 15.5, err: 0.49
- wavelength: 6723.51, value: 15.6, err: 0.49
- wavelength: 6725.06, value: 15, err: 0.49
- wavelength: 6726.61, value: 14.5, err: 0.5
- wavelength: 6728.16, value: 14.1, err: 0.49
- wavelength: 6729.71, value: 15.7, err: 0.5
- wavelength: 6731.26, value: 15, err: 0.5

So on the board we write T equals -0.03 mag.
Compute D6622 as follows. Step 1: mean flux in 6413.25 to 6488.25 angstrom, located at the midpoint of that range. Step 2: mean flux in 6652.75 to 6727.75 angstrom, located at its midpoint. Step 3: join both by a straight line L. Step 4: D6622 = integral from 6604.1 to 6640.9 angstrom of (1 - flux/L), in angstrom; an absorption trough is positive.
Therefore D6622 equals -0.9 angstrom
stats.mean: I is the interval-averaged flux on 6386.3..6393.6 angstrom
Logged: 14.8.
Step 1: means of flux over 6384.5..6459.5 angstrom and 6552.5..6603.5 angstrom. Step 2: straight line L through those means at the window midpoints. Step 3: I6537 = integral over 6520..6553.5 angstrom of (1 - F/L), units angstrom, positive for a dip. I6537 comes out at -0.8 angstrom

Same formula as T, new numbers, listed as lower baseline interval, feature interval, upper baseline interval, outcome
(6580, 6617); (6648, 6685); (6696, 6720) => 0.00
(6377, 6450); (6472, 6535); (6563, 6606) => 0.00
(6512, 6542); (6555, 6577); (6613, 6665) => 0.03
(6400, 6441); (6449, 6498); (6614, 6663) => 0.00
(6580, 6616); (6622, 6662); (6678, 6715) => 0.00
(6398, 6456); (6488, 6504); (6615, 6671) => 0.03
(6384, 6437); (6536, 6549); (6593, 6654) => -0.02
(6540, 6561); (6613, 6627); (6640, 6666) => -0.02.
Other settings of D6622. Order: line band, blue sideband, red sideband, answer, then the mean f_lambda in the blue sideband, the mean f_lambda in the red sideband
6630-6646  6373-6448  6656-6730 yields -0.1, 14.8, 14.9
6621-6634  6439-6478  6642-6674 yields -0.2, 14.8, 15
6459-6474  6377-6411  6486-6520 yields 0.1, 14.7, 14.8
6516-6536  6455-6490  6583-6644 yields 0.0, 14.9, 15.2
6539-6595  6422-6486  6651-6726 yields -1.1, 14.8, 14.9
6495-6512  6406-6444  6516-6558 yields 0.5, 14.7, 15.3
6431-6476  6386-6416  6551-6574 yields 0.0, 14.7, 15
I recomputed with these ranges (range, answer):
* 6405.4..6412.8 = 14.6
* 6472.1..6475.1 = 15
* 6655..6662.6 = 15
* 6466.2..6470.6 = 15.1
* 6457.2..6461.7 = 15.2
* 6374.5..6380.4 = 15.2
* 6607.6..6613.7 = 15.2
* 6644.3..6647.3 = 14.5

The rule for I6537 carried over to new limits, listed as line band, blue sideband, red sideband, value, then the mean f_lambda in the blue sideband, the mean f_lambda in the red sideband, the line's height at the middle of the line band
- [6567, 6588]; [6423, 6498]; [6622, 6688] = -0.8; 14.8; 14.9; 14.9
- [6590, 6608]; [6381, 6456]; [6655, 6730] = -0.3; 14.7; 14.9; 14.8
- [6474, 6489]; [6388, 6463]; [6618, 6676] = -0.4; 14.7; 15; 14.8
